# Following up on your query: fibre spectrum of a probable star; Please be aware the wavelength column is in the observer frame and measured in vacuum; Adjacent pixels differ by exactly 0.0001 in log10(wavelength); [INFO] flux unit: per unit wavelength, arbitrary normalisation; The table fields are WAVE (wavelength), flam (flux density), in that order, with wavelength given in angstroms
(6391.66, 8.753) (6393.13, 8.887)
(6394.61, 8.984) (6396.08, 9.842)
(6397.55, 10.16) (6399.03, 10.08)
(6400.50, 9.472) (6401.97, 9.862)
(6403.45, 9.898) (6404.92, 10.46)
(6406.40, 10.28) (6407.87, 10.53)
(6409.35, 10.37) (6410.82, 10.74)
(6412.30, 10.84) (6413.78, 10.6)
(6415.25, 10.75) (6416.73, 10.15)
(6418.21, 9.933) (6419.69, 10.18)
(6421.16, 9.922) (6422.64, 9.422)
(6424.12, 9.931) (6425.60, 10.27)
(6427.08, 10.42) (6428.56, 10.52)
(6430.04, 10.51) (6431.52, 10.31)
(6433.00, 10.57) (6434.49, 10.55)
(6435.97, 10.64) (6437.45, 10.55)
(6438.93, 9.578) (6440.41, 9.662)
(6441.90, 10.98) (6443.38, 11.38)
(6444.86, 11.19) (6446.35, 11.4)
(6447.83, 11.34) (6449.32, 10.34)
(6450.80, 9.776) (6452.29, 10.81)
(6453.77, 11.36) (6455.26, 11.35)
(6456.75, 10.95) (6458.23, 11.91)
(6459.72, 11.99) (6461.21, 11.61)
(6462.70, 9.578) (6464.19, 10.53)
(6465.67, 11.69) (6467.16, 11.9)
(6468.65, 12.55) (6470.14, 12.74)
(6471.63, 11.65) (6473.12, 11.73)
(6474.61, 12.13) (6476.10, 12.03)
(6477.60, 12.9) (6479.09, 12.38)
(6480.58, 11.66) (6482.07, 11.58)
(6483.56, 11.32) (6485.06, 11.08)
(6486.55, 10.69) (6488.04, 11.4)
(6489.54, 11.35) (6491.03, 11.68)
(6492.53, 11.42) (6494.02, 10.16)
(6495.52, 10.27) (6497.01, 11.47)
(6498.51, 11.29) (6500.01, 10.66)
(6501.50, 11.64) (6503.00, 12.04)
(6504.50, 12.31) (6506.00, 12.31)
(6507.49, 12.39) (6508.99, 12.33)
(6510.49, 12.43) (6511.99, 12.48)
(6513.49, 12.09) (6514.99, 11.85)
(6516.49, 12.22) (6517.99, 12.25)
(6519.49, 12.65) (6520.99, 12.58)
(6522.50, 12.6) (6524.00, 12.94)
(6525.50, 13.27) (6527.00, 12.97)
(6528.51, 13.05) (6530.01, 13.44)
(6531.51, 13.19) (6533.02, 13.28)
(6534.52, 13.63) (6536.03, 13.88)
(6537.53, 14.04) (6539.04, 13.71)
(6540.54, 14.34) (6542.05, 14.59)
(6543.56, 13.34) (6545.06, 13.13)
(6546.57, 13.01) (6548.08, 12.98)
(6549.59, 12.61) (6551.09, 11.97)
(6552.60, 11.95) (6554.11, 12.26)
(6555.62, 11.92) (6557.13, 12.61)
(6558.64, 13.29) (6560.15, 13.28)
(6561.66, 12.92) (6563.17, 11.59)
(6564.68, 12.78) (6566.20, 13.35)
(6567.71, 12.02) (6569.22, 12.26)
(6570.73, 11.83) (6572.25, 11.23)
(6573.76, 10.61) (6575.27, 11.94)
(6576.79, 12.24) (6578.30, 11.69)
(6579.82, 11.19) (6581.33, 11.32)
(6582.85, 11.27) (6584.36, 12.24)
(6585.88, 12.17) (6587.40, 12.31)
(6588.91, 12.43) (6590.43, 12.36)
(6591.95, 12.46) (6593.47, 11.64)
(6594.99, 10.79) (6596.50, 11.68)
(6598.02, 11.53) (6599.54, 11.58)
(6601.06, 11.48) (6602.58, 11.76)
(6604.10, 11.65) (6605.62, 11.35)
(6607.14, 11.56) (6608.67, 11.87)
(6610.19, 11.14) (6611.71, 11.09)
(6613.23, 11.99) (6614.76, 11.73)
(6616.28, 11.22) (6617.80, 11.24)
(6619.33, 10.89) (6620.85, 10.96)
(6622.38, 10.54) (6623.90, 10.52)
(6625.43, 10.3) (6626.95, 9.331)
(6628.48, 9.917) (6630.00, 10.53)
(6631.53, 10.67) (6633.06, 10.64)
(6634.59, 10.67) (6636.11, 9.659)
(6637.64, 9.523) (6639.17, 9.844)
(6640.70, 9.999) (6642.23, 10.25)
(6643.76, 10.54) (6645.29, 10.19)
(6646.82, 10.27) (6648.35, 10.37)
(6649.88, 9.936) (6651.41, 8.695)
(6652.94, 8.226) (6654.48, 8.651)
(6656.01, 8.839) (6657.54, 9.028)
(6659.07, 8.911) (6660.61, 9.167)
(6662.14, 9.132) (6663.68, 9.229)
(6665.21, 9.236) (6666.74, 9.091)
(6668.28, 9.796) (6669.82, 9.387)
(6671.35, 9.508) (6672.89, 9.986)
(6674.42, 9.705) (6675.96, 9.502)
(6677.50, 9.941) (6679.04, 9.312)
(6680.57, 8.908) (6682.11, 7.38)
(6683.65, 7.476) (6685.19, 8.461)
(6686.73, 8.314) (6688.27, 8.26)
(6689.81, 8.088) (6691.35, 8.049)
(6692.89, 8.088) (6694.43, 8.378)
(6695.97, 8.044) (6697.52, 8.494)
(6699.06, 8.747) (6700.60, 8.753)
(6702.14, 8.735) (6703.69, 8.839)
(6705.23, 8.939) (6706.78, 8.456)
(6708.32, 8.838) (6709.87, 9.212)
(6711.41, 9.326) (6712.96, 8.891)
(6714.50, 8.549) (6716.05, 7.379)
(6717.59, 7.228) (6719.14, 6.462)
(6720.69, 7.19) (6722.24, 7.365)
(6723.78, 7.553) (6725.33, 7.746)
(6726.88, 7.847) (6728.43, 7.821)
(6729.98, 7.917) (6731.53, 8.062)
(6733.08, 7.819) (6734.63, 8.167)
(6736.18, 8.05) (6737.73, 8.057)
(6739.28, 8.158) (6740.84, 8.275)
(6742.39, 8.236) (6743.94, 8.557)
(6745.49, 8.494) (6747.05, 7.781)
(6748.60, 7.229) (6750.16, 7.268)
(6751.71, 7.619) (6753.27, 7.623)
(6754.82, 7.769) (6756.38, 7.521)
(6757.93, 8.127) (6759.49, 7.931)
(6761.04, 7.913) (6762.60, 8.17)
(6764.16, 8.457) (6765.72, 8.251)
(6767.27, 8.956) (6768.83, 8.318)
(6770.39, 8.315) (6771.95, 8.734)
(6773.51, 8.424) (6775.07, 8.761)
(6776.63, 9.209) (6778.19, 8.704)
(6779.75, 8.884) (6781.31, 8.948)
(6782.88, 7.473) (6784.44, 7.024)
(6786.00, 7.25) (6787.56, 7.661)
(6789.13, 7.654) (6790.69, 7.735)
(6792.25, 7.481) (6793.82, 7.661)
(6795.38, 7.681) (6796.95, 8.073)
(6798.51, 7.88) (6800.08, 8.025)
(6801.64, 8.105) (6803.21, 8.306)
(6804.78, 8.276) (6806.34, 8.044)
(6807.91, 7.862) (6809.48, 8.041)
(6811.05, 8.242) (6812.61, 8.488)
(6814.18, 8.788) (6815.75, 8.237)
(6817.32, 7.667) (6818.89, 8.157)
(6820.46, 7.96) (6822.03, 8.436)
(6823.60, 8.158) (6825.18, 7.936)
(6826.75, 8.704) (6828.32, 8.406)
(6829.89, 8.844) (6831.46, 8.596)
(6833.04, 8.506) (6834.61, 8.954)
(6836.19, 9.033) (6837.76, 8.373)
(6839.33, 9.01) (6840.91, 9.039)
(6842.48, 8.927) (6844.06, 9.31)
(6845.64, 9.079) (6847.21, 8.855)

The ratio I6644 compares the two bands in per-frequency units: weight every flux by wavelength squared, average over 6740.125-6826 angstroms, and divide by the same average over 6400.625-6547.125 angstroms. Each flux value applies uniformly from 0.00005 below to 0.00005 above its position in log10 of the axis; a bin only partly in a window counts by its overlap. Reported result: 0.77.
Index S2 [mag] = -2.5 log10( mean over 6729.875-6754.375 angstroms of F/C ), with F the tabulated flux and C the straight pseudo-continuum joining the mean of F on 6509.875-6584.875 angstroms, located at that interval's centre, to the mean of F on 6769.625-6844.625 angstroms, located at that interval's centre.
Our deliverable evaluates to 0.18 mag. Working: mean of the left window 12.6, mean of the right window 8.29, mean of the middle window 7.96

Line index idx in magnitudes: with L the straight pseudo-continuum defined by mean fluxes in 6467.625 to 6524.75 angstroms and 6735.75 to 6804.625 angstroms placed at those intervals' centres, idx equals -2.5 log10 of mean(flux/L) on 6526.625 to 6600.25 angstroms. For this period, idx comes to -0.14 mag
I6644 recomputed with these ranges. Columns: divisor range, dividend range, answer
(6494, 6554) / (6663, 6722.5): 0.72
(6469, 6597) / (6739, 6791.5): 0.71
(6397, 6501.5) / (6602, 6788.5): 0.89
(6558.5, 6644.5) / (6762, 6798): 0.76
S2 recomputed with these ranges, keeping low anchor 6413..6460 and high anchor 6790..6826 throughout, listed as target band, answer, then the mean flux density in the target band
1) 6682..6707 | 0.061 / 8.34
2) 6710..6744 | 0.086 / 7.95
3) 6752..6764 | 0.068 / 7.88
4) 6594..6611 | -0.212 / 11.5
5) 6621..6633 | -0.114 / 10.3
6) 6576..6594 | -0.240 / 11.9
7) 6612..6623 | -0.198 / 11.2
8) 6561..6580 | -0.233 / 12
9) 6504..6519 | -0.214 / 12.3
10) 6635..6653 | -0.080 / 9.87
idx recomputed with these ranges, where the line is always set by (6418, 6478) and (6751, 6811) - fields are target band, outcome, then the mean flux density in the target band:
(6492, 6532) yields -0.17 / 12.2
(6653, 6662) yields 0.03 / 8.88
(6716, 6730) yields 0.16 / 7.43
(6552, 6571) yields -0.24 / 12.5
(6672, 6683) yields -0.03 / 9.23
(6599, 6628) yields -0.17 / 11.2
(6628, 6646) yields -0.10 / 10.2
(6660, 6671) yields -0.03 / 9.3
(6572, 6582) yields -0.17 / 11.5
